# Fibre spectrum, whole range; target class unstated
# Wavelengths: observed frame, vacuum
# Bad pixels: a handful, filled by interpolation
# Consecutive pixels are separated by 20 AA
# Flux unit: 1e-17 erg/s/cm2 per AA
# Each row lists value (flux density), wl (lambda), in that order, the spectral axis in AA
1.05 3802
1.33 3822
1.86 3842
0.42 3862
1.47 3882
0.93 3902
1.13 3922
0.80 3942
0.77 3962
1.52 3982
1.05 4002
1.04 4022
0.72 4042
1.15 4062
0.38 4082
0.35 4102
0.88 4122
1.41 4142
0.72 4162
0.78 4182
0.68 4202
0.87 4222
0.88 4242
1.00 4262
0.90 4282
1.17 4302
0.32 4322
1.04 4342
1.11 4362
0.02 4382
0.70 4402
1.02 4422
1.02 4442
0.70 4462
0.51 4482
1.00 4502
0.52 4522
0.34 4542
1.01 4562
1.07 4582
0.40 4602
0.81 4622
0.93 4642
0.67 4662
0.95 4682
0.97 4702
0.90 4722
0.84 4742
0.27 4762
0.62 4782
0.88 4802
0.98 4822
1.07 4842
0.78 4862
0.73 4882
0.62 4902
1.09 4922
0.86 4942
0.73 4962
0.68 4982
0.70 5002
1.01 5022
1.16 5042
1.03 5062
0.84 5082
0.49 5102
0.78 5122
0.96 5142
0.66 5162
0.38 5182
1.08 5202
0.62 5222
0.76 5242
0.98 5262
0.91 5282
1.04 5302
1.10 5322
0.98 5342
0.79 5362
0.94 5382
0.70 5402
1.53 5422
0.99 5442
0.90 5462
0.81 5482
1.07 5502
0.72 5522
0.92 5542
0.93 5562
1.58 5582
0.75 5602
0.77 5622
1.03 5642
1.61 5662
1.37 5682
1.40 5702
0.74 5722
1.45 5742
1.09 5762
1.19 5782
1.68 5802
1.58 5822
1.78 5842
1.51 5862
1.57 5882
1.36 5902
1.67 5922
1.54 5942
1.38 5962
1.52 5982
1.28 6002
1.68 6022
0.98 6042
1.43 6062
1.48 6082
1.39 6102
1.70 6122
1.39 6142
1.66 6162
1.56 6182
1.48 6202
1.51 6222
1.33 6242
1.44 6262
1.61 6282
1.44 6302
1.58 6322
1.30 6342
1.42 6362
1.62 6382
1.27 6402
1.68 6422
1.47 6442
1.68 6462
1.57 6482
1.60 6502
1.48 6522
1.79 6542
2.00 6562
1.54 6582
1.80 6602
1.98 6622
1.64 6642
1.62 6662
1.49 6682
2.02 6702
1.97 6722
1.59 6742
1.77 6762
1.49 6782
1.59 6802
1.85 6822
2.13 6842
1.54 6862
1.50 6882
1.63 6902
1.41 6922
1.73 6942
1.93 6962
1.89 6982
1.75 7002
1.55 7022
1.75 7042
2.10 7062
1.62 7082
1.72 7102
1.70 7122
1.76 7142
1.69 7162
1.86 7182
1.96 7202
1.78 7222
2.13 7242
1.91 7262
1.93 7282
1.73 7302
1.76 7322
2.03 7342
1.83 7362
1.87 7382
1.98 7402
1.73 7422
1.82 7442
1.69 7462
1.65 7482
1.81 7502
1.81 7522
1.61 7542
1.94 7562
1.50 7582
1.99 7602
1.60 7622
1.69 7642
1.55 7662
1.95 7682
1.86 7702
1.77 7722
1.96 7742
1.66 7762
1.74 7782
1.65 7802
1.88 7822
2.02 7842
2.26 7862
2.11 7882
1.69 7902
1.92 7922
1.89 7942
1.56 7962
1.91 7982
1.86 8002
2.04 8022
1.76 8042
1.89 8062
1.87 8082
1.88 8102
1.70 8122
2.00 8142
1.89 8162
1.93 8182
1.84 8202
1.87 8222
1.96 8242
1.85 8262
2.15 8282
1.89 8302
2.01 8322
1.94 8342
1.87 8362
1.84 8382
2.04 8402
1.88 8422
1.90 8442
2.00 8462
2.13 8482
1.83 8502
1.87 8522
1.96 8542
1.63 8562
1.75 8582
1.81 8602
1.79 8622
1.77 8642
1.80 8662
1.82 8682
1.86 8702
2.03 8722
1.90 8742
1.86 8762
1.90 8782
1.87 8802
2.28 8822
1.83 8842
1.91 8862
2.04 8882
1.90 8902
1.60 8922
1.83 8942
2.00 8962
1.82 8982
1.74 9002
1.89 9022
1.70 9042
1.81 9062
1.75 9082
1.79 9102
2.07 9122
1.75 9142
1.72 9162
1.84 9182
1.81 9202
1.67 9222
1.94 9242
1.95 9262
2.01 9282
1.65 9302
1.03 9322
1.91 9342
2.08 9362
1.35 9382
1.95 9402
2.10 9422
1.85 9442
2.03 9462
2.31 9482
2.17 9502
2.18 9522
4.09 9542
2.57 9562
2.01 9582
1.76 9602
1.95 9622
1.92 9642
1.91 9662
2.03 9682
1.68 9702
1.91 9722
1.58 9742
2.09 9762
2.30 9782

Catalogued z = 0.45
